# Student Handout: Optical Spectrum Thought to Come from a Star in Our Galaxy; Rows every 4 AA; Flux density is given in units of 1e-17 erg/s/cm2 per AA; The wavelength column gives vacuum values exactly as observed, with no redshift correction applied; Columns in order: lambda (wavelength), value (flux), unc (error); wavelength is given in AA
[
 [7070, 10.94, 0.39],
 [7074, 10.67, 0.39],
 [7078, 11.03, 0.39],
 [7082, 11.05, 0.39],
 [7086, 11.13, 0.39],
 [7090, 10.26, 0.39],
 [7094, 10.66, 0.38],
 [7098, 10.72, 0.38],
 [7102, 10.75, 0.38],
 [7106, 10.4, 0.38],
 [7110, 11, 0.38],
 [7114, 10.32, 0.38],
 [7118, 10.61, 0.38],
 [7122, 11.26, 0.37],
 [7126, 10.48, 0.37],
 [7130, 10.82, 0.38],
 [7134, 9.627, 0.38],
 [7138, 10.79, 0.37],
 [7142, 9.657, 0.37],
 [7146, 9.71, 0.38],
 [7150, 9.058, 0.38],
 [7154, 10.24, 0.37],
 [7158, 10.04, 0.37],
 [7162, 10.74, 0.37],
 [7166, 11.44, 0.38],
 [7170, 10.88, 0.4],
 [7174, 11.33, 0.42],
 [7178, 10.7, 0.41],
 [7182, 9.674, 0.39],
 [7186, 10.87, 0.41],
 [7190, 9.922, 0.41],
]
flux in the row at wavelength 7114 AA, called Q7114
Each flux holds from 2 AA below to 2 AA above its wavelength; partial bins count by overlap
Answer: 10.32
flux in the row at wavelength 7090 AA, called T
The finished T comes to 10.26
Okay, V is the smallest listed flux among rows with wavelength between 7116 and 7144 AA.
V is 9.627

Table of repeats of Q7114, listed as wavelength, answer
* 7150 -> 9.058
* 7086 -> 11.13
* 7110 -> 11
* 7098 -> 10.72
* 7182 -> 9.674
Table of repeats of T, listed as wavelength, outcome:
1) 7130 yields 10.82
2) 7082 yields 11.05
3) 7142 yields 9.657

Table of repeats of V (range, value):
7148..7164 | 9.058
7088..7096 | 10.26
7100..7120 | 10.32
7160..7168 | 10.74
